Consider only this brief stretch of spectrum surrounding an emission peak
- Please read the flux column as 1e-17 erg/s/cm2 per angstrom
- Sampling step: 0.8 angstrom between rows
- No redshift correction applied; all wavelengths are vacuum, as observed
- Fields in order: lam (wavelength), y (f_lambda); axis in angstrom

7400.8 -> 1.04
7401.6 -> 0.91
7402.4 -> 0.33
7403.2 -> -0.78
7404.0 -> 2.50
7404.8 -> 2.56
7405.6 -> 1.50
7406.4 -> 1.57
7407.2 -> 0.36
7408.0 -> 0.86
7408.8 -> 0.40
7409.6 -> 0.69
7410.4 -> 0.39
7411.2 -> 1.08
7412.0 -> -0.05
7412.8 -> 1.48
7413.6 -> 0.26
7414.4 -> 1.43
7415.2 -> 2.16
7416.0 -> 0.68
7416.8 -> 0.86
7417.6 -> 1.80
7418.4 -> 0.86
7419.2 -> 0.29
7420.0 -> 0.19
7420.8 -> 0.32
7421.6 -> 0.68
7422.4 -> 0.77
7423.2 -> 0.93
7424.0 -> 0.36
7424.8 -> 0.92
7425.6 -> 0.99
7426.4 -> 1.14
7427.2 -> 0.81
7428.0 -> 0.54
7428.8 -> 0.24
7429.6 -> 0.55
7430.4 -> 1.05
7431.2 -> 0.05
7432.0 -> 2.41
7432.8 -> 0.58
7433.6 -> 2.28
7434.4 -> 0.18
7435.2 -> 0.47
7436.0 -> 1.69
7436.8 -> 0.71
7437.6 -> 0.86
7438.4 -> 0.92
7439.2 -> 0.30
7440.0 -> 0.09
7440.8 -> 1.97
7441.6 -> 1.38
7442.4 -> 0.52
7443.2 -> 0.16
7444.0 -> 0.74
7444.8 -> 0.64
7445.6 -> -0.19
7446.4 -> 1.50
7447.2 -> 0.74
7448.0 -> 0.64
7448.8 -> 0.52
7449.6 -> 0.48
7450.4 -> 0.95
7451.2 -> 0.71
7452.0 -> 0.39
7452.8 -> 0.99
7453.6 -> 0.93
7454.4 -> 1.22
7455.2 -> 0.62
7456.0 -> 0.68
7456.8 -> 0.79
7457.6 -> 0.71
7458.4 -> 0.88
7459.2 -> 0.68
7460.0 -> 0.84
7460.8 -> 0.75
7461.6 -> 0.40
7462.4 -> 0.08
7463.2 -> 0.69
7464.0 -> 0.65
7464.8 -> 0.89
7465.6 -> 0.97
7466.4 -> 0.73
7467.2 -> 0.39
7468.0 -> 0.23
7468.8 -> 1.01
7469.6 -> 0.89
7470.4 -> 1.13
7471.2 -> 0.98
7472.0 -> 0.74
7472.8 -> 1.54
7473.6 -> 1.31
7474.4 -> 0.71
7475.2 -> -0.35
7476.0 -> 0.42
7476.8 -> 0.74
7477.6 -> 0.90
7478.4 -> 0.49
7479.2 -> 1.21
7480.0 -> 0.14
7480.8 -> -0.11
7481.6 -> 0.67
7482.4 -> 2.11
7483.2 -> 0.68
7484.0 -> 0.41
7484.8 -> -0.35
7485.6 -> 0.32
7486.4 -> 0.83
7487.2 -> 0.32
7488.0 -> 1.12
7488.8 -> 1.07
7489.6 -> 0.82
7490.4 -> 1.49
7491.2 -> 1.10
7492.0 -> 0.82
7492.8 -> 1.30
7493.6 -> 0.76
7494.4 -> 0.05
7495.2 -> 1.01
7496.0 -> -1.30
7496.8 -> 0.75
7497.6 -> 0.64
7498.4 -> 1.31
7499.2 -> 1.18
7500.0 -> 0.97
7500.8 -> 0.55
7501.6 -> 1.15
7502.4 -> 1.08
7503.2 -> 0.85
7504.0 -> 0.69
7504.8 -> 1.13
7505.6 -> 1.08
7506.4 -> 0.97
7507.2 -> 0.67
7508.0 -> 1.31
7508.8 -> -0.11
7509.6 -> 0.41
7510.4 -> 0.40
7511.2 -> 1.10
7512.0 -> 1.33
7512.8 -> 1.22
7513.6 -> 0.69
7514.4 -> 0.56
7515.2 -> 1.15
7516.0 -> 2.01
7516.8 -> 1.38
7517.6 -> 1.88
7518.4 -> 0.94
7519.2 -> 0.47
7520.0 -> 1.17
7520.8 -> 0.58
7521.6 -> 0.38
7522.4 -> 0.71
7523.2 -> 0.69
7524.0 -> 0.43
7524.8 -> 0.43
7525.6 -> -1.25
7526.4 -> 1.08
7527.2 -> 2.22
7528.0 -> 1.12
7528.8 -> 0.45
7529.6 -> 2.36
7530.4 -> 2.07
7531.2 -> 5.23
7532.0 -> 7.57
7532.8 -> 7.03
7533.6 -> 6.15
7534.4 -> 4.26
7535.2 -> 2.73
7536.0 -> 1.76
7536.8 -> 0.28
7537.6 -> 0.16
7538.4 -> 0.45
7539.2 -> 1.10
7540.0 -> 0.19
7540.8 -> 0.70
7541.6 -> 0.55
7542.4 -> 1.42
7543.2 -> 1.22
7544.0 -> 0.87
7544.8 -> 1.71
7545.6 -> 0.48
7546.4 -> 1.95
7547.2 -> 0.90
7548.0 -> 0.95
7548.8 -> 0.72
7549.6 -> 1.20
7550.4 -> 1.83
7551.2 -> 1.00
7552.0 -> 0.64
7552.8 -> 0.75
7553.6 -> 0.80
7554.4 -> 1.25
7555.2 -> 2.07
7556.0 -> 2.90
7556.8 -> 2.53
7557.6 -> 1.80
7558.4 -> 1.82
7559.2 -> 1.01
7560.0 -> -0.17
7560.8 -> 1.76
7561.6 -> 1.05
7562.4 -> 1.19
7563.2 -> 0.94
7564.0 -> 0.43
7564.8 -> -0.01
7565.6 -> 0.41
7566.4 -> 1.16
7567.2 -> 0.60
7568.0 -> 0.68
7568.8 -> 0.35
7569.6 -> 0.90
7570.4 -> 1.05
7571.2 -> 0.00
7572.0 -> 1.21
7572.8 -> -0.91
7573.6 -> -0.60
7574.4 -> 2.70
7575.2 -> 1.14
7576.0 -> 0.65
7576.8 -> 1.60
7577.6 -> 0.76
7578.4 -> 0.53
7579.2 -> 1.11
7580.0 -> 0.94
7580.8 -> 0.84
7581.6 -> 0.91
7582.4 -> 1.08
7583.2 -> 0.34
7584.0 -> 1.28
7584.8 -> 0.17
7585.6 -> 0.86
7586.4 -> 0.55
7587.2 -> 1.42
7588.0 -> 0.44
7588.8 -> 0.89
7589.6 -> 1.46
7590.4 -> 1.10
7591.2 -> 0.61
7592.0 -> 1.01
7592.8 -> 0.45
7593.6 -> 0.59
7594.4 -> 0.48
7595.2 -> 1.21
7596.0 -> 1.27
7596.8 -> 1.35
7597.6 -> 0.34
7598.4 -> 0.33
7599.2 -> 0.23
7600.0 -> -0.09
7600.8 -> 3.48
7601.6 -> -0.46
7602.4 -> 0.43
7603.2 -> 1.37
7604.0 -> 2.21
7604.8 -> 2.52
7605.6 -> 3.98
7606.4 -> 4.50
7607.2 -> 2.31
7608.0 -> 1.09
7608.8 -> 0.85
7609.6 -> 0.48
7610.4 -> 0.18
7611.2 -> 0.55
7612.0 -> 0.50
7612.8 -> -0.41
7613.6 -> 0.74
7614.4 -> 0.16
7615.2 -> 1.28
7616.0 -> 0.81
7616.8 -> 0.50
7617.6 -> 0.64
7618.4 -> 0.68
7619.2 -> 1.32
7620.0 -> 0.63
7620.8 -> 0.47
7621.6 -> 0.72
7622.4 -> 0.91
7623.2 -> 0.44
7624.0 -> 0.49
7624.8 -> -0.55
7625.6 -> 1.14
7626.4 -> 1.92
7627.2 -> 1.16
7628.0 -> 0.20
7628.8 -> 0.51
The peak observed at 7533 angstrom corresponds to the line Halpha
